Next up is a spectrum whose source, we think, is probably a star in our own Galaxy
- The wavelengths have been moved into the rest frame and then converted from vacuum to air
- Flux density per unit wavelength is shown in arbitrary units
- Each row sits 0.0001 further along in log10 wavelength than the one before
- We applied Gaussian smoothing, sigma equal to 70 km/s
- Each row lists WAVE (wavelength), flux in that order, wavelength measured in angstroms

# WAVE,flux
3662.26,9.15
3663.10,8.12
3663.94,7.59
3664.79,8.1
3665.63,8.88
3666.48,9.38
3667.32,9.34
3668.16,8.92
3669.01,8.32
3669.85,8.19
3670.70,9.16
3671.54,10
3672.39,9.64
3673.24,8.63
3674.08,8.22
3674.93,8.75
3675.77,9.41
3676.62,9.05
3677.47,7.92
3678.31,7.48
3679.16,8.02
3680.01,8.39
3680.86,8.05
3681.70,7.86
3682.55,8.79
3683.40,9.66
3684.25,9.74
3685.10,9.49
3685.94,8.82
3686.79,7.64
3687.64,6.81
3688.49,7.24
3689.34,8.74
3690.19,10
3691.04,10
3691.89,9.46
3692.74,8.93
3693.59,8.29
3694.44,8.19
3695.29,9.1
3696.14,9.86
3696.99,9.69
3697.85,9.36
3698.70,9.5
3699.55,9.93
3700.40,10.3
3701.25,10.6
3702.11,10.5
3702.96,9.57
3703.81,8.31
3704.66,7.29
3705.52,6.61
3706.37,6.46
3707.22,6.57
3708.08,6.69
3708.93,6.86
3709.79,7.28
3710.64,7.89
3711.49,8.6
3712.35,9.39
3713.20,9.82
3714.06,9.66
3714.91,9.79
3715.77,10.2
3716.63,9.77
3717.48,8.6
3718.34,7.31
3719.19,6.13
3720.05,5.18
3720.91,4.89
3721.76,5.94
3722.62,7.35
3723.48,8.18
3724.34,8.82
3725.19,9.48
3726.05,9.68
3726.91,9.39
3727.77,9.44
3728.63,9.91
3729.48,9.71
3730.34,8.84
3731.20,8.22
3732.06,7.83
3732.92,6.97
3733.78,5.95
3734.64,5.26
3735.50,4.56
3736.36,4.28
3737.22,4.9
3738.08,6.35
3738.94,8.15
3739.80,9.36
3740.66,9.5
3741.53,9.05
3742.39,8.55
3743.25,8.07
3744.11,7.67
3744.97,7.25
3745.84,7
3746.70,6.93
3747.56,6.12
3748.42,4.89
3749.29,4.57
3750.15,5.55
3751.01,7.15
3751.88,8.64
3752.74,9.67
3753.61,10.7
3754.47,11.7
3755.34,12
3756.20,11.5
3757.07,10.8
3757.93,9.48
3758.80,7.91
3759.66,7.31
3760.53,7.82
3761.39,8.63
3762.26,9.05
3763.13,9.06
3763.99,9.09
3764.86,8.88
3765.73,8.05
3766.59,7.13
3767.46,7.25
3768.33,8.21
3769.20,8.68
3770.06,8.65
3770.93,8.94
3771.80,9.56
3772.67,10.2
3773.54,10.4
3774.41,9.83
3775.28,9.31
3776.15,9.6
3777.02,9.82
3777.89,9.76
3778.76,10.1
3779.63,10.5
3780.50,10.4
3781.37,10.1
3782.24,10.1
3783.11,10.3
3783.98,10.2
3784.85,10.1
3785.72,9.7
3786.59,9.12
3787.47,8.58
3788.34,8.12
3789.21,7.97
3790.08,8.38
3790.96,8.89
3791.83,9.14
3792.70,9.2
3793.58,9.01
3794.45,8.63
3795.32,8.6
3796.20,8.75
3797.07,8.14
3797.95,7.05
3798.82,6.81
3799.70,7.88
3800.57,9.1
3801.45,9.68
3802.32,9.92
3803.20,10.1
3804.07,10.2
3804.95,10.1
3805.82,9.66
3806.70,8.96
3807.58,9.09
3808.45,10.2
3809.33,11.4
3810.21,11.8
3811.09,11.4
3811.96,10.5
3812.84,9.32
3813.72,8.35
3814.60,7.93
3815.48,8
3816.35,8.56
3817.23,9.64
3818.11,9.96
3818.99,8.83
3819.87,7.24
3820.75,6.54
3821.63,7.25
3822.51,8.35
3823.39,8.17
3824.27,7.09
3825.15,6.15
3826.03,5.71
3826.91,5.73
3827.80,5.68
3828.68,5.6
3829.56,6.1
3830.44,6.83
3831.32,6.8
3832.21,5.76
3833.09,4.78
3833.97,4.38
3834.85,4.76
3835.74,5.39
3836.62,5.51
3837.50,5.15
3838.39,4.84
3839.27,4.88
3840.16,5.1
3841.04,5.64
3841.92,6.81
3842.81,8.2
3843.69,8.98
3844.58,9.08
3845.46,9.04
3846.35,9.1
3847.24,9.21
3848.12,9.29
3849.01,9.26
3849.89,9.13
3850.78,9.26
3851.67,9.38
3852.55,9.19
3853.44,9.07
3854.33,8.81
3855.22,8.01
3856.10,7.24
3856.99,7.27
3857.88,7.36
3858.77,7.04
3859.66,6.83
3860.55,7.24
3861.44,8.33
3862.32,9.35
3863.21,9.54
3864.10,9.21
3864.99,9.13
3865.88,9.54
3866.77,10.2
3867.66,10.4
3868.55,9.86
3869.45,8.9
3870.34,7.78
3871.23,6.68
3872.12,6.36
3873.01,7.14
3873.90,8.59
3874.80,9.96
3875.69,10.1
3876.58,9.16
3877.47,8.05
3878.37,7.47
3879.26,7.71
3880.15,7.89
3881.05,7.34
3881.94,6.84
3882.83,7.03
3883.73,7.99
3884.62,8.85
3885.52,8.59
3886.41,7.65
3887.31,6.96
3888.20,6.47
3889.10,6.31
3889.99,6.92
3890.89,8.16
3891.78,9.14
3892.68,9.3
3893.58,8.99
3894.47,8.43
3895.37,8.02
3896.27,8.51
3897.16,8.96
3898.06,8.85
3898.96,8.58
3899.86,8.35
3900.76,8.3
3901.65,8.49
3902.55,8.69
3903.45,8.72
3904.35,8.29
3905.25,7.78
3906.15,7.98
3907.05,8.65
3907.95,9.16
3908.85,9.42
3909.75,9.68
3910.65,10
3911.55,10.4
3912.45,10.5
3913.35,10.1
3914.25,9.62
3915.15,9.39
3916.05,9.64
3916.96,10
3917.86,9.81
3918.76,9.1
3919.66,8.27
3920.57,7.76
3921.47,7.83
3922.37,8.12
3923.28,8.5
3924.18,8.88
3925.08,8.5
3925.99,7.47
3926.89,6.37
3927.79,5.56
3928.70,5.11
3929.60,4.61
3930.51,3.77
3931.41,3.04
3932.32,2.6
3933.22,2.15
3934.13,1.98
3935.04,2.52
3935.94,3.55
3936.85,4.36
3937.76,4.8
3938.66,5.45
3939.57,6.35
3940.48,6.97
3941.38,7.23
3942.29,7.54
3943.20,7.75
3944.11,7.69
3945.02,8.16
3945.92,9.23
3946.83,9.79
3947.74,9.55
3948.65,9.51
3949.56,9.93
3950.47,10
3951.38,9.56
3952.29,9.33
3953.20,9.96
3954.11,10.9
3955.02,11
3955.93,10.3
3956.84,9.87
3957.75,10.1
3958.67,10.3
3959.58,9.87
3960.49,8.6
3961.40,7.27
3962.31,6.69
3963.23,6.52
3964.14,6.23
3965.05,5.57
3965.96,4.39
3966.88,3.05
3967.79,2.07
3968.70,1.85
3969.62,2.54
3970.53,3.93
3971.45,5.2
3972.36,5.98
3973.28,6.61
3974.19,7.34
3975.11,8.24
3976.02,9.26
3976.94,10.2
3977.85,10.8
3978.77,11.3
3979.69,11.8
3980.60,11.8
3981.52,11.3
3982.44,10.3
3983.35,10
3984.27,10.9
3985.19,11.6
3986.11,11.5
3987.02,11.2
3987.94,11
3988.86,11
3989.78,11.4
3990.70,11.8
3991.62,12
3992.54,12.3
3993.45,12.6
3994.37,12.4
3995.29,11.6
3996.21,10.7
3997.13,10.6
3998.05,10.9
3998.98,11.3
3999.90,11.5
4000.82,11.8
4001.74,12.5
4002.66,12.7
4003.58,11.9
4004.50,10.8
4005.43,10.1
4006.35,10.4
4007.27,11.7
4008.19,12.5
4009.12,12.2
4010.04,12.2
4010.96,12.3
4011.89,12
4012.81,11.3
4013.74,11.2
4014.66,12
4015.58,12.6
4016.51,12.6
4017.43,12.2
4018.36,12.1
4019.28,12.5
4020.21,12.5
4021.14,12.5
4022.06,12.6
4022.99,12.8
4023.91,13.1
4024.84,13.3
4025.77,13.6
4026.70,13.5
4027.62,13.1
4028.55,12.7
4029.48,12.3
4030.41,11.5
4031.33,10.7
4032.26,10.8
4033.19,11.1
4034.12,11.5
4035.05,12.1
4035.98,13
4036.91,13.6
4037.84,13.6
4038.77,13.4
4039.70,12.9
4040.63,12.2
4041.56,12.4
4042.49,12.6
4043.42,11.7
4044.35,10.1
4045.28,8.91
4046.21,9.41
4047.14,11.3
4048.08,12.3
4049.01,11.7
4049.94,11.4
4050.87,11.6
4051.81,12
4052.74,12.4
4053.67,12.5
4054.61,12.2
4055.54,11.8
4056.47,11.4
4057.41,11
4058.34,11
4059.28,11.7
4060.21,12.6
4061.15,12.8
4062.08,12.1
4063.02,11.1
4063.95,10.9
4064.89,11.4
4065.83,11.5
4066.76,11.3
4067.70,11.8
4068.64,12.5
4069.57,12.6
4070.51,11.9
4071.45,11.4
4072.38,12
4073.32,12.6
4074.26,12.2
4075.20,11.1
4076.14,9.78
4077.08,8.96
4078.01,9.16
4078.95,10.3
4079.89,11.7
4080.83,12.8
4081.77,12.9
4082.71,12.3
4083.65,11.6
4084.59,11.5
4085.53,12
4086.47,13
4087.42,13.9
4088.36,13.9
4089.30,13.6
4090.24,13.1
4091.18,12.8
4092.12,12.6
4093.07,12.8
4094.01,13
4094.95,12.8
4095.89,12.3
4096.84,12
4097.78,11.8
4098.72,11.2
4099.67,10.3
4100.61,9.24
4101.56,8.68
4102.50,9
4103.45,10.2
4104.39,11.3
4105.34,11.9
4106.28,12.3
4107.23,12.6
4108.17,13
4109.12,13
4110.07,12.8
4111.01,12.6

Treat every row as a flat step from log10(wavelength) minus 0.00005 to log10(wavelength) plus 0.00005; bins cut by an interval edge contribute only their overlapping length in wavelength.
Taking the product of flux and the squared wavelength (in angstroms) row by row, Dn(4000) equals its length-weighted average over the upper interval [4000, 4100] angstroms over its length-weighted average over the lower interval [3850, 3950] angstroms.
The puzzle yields 1.6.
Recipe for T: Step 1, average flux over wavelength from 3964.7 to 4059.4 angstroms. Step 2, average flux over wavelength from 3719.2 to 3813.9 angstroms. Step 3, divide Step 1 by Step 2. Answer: 1.3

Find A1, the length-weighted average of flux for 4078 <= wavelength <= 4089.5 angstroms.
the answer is 12.3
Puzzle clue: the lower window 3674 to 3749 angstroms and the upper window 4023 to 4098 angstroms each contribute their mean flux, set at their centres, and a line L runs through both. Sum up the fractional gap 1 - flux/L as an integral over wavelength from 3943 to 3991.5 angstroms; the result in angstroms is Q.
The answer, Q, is 9.9 angstroms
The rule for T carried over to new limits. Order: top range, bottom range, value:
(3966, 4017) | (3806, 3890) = 1.29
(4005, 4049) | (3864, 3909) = 1.45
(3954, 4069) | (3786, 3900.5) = 1.33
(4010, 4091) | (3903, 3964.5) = 1.52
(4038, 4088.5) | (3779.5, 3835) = 1.39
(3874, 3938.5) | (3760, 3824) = 0.85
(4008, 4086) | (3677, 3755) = 1.46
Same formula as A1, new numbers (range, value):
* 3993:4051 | 12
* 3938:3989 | 8.41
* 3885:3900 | 8.13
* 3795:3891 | 8.02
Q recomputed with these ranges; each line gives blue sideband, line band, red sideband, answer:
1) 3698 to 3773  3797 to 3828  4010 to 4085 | 1.54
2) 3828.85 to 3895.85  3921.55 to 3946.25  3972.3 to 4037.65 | 9.71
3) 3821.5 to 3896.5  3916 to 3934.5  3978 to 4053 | 5.54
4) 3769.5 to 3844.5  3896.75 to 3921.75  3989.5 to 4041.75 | 2.84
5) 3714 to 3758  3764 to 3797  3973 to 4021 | -2.40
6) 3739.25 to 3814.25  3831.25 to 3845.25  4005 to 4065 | 5.31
